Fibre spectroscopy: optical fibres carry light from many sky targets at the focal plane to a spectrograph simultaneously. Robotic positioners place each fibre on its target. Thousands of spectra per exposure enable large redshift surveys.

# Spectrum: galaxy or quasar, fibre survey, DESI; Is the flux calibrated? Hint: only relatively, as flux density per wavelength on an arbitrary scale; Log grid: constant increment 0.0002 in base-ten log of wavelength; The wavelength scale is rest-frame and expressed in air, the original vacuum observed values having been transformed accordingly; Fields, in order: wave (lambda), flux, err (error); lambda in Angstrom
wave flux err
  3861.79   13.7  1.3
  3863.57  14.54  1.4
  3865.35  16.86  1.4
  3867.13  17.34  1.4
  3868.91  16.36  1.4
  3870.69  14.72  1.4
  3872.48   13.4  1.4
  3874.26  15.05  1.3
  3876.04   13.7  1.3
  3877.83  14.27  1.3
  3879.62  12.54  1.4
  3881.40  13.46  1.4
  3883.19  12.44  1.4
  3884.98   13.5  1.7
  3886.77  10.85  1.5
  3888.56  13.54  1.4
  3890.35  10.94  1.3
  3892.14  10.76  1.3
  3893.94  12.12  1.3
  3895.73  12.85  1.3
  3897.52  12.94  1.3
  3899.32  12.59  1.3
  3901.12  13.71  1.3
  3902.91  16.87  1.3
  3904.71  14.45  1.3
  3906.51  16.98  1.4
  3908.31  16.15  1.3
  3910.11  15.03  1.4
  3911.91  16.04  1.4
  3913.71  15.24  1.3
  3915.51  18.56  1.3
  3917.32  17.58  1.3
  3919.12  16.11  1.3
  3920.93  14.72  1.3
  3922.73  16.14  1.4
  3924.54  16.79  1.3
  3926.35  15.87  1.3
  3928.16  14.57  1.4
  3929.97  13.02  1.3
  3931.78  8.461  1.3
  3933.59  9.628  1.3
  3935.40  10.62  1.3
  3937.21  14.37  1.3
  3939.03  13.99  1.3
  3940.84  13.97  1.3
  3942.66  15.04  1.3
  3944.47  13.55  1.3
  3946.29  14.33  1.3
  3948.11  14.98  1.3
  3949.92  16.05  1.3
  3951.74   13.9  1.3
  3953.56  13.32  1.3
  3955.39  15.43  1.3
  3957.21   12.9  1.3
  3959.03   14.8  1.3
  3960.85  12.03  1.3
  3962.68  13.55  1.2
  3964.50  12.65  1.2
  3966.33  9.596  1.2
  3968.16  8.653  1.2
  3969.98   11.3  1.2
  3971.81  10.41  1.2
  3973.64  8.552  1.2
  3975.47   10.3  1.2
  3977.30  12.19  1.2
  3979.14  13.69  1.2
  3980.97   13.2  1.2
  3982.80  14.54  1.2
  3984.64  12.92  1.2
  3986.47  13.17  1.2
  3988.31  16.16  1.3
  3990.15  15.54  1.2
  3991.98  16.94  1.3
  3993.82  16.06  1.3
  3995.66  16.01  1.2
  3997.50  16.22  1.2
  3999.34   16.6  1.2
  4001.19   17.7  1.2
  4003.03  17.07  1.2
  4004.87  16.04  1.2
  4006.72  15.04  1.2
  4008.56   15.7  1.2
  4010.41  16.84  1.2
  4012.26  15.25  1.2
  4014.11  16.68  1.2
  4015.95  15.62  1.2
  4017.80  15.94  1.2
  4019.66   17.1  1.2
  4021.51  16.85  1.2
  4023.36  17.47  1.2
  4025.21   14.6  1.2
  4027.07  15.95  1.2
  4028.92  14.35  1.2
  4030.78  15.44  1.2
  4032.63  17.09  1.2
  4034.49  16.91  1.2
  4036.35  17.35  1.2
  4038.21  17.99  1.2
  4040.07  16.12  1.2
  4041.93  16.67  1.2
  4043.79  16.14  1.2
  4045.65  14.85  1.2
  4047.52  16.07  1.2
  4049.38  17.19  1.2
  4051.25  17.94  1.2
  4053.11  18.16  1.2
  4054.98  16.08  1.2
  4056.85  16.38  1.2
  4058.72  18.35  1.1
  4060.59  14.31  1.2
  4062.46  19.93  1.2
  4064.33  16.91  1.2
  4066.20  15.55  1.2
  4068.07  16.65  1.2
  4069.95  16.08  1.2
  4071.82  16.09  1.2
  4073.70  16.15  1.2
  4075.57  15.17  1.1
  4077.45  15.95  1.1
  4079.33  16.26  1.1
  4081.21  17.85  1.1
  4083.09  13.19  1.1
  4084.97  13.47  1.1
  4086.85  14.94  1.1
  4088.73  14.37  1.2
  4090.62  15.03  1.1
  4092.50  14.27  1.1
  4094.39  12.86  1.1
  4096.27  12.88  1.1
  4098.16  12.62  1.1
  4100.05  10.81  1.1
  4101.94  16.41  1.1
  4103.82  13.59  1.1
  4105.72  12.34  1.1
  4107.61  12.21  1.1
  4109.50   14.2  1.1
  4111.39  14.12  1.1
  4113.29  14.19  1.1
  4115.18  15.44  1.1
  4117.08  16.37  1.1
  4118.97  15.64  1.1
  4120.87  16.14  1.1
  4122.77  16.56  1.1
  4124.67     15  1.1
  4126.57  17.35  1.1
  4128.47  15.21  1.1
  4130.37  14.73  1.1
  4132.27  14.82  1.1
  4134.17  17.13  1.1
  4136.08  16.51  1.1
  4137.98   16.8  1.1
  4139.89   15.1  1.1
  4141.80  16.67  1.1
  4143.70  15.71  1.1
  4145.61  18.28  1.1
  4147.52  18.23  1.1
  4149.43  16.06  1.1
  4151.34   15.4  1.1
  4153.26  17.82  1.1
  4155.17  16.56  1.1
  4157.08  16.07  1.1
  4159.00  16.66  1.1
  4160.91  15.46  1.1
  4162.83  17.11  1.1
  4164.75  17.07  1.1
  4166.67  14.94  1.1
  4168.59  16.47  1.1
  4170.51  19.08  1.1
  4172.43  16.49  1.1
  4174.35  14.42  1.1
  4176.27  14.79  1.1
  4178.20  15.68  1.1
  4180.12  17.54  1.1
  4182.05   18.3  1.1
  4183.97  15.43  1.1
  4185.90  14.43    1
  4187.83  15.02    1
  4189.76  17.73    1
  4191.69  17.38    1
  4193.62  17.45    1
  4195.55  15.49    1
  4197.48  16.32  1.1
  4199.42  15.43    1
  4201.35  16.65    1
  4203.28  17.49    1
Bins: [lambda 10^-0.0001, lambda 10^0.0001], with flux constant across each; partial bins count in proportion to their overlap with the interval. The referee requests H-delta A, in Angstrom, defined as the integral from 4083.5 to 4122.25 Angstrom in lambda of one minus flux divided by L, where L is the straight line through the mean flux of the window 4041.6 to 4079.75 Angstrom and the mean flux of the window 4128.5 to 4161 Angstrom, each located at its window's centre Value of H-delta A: 5.47 Angstrom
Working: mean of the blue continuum 16.5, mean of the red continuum 16.3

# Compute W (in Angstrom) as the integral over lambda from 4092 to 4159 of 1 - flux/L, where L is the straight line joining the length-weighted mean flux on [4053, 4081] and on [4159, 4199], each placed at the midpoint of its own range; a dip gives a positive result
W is 4.6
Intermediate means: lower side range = 16.5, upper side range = 16.3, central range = 15.3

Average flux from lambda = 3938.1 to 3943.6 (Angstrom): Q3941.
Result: 14.3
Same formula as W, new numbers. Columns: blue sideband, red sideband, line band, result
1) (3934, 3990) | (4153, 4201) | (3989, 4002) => -2.8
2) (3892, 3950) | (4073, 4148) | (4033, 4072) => -4.9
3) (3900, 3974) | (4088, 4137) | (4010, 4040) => -4.3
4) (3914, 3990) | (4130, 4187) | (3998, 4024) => -3.8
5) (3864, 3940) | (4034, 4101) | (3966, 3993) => 4.3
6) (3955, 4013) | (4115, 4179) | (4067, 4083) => -0.9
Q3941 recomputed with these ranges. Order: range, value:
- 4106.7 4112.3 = 13.5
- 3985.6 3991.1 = 15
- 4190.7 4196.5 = 16.8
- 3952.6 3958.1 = 13.9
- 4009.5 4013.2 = 16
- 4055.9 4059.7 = 17.3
